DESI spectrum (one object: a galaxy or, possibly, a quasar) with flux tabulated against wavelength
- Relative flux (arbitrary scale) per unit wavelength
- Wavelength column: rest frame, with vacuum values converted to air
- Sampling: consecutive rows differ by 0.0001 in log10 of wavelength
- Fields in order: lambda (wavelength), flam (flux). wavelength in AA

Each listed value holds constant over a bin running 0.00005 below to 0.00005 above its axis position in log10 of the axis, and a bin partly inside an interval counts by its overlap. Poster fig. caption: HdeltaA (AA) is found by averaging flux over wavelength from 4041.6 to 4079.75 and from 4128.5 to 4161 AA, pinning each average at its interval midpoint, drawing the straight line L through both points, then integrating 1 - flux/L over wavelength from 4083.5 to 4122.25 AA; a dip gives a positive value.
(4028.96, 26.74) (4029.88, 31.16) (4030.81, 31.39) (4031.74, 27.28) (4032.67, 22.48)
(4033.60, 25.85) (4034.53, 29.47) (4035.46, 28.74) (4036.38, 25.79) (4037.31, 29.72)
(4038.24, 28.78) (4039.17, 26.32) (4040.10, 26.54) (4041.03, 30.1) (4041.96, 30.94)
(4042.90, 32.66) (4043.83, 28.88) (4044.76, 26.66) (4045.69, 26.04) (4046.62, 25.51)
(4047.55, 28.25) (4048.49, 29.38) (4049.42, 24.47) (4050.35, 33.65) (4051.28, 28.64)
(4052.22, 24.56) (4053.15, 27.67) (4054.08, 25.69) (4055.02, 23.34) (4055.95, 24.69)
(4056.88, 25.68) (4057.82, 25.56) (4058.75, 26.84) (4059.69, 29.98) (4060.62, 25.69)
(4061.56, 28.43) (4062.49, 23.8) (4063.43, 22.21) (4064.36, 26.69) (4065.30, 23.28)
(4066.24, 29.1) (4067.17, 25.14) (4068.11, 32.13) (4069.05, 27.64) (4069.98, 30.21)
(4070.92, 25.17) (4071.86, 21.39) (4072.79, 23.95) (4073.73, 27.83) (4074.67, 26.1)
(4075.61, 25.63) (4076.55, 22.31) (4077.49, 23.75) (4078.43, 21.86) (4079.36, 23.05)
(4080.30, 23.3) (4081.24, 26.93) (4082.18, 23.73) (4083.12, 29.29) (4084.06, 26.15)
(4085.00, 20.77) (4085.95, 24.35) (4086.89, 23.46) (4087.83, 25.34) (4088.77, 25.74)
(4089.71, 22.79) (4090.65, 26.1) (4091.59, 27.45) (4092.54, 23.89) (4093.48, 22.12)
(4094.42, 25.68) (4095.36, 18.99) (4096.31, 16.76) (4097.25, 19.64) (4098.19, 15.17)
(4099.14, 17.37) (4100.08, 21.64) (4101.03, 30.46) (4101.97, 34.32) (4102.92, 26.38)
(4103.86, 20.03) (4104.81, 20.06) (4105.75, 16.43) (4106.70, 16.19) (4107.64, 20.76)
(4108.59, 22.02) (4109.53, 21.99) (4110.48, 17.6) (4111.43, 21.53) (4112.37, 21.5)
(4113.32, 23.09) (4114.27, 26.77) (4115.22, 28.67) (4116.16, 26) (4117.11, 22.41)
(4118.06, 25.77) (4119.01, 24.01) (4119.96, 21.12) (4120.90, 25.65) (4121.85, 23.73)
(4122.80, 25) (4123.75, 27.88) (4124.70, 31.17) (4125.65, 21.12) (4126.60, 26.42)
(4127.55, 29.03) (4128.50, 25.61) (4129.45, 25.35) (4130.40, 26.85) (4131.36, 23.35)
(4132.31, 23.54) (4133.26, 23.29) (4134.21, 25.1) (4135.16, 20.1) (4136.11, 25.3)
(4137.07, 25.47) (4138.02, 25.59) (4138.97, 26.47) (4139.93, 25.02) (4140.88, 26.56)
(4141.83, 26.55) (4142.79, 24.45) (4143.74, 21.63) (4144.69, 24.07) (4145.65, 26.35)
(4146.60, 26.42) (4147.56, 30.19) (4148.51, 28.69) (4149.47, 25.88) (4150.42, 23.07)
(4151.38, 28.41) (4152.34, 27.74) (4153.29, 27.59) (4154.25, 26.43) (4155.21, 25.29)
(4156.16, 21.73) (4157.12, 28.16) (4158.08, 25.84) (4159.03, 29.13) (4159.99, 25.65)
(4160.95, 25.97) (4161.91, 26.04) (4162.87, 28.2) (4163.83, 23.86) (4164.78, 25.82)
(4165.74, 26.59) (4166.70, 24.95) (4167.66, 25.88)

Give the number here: 4.6 AA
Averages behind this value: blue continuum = 26.4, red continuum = 25.6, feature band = 22.9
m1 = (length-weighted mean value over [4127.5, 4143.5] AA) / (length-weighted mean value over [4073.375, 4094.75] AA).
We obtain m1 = 1.0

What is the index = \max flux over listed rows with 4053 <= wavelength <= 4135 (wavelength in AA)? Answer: 34.32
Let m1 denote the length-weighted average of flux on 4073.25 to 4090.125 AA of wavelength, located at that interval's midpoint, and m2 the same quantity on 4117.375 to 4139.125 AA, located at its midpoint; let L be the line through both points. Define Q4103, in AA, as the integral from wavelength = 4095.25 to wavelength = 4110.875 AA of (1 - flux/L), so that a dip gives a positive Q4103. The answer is 2.4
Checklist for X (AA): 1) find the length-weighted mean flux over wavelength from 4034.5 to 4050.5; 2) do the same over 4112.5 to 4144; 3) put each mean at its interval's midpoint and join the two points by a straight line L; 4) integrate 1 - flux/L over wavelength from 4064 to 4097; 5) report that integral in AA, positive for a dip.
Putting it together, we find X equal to 2.6 AA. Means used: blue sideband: 28.3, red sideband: 25.1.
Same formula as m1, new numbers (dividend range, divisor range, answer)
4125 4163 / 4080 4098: 1.08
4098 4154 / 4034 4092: 0.93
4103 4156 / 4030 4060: 0.89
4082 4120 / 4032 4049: 0.83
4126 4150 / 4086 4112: 1.14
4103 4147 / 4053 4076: 0.92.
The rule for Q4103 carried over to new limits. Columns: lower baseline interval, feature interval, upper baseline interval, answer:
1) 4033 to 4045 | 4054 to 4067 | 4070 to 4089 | 0.3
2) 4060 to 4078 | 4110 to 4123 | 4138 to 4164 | 1.1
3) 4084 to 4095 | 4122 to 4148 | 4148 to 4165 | 0.3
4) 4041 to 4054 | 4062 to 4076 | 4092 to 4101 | -0.6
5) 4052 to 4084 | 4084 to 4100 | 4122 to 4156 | 2.1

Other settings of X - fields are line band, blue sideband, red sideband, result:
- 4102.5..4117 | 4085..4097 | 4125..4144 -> 1.28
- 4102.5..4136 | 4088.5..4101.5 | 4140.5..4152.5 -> 0.76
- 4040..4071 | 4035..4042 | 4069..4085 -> -0.50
